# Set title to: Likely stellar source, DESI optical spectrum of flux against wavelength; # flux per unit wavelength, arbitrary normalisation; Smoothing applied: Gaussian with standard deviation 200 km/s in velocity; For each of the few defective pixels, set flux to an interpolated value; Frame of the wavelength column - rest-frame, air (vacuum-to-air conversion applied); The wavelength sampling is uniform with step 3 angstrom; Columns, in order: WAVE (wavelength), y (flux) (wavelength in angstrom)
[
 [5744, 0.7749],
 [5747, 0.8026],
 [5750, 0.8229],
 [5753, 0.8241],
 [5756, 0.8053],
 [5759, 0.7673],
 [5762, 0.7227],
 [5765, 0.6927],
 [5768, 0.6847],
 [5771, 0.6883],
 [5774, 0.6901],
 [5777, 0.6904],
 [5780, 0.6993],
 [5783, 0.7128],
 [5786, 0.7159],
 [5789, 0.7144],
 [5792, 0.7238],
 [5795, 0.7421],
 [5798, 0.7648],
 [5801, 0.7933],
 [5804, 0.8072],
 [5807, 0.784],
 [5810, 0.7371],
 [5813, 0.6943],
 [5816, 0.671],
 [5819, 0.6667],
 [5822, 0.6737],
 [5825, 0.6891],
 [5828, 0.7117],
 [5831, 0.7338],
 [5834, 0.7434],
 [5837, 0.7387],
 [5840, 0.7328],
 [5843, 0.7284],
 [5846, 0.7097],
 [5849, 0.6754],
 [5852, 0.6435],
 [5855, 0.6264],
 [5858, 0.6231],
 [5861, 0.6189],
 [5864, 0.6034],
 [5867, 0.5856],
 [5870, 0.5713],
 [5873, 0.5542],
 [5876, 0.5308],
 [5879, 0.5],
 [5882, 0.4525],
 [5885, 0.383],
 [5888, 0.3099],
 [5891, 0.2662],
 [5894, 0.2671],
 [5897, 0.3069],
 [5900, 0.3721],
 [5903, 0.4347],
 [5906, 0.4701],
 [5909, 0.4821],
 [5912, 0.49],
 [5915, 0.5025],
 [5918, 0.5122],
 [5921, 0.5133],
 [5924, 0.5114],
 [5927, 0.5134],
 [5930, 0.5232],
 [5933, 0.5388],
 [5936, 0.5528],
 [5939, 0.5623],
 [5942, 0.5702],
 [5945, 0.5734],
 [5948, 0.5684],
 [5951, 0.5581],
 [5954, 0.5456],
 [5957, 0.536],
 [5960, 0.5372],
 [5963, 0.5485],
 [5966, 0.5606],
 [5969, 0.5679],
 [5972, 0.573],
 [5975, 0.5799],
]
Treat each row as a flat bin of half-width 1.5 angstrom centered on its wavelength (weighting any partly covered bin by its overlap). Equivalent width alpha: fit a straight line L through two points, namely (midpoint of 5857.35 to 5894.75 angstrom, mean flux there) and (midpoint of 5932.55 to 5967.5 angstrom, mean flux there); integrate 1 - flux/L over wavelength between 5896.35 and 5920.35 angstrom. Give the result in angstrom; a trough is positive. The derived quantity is 2.9 angstrom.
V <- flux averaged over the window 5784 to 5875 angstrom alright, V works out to 0.692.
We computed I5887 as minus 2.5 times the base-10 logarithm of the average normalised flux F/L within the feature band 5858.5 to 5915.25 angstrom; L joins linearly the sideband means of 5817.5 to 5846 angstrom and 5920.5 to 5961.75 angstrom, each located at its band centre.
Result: 0.342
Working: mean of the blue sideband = 0.713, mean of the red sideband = 0.544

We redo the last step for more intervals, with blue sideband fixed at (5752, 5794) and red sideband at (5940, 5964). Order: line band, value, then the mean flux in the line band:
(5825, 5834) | -0.08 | 0.721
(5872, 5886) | 0.27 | 0.485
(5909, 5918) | 0.19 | 0.497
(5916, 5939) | 0.10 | 0.526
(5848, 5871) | 0.04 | 0.618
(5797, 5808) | -0.14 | 0.789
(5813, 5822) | 0.01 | 0.674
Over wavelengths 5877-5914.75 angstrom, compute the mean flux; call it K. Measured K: 0.4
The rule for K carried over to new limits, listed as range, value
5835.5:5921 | 0.524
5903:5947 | 0.52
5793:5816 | 0.754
